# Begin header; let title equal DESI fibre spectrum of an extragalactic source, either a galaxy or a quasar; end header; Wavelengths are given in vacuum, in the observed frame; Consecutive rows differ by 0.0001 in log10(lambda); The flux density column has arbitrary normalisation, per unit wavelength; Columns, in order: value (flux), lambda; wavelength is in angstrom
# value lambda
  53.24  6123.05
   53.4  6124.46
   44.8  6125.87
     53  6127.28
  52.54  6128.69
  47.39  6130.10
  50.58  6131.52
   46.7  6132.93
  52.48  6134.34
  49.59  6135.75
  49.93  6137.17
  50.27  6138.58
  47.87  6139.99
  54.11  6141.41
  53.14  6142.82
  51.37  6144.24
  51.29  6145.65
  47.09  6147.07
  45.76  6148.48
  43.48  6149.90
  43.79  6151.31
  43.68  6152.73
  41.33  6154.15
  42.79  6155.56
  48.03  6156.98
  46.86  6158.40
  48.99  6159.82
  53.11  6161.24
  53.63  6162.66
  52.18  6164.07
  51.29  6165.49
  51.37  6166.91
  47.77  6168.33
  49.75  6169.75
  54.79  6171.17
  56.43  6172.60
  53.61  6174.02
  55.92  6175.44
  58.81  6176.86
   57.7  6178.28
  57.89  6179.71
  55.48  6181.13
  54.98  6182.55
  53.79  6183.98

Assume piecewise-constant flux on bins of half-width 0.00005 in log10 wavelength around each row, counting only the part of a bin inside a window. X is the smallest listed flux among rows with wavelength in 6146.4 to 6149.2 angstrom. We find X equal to 45.76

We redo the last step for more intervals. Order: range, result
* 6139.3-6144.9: 47.87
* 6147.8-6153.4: 43.48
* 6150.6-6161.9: 41.33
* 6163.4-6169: 47.77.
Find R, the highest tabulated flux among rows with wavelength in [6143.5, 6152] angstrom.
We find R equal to 51.37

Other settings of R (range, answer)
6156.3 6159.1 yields 48.03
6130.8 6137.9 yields 52.48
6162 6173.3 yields 56.43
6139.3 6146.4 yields 54.11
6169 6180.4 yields 58.81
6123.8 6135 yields 53.4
